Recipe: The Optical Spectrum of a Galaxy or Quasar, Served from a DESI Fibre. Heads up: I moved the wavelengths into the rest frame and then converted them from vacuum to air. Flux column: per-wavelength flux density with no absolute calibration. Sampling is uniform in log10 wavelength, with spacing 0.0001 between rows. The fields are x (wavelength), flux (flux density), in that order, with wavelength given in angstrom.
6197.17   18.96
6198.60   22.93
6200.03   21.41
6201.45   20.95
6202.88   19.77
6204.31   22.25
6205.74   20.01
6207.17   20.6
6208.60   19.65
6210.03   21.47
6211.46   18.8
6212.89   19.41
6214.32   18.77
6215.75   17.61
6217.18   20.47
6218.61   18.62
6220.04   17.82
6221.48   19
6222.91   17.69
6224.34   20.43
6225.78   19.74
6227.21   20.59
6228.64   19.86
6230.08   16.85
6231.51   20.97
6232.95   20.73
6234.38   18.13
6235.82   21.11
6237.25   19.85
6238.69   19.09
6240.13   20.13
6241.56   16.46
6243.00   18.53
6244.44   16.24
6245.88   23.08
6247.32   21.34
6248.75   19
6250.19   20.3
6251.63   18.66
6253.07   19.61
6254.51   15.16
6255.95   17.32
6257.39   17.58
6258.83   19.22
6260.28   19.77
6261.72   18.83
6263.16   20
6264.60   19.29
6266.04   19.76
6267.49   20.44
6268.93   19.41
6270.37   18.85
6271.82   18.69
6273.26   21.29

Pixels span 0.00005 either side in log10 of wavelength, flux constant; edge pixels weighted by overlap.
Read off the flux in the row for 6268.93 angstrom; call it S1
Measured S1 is 19.41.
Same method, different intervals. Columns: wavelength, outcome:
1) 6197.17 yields 18.96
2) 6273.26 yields 21.29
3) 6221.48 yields 19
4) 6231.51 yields 20.97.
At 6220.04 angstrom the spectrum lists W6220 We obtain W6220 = 17.82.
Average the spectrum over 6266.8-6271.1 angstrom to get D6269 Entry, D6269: 19.6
